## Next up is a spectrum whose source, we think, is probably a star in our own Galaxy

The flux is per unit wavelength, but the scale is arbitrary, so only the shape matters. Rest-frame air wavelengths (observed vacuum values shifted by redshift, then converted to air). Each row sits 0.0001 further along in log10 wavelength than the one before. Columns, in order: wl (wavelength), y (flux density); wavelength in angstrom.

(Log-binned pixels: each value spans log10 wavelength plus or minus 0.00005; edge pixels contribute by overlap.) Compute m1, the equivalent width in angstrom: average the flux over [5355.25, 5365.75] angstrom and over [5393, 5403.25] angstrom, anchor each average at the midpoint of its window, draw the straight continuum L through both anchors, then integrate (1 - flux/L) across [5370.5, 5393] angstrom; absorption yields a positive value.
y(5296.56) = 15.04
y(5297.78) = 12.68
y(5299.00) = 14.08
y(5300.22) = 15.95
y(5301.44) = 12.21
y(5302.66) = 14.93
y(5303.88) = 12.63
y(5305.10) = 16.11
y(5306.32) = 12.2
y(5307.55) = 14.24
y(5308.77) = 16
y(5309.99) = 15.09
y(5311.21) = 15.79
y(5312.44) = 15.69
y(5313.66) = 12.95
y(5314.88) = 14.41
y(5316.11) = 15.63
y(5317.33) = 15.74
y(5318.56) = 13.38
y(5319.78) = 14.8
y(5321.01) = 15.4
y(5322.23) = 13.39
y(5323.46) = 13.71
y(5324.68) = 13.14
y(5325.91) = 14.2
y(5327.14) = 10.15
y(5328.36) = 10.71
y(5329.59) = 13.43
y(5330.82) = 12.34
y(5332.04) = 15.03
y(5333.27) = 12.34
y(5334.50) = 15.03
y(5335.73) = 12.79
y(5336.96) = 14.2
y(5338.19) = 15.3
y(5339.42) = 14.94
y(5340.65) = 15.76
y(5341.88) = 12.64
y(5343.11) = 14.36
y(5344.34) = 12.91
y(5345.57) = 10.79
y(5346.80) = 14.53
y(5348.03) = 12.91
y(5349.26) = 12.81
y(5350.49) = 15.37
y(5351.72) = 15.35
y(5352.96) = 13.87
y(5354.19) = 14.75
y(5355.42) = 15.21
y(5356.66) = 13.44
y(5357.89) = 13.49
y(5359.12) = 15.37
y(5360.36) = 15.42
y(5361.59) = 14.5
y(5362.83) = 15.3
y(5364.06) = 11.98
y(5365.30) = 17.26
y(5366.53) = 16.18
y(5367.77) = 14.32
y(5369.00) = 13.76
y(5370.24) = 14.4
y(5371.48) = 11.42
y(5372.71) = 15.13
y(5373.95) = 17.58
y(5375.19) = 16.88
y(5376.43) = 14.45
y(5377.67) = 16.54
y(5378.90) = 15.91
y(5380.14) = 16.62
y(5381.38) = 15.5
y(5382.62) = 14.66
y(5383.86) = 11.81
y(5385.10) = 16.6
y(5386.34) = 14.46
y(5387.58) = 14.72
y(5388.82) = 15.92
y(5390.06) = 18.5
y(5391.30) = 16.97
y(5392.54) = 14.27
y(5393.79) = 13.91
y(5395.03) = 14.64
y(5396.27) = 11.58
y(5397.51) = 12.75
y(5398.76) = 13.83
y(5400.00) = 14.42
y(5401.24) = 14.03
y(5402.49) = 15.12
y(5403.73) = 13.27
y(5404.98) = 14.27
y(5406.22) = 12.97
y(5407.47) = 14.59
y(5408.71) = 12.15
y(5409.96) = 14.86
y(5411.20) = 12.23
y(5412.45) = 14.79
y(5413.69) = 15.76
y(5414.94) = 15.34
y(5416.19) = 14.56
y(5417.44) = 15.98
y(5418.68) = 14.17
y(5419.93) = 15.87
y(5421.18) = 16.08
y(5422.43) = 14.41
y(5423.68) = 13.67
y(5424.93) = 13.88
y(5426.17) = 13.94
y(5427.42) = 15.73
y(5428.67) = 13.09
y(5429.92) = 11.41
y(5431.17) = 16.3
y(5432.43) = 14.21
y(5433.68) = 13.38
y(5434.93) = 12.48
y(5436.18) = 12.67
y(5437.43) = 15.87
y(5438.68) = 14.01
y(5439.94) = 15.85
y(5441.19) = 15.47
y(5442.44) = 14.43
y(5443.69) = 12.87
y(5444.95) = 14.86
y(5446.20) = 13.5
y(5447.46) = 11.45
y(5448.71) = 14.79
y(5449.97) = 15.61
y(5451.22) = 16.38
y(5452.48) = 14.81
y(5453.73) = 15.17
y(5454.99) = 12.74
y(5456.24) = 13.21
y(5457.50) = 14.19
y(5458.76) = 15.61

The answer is -2.08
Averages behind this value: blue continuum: 14.6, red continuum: 13.8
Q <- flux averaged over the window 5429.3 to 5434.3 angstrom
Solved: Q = 13.8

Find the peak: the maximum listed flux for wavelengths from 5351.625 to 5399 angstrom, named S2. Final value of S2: 18.5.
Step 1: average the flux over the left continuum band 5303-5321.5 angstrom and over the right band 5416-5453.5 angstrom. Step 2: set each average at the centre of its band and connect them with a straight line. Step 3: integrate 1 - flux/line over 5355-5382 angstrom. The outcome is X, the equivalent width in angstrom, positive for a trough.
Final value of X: -0.9 angstrom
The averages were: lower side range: 14.7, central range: 15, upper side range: 14.4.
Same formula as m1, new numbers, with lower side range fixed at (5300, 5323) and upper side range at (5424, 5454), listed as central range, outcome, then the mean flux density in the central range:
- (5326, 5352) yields 1.7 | 13.5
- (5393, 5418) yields 0.5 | 14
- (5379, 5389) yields -0.5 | 15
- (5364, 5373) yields 0.0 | 14.4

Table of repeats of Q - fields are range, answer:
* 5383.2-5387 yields 14.3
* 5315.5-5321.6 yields 15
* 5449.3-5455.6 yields 14.9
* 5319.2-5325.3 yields 14.1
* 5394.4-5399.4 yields 13.2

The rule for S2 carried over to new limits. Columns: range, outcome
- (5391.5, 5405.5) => 15.12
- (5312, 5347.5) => 15.76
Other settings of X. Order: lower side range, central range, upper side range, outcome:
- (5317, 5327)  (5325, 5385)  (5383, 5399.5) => 0.1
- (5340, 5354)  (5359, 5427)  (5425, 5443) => -3.5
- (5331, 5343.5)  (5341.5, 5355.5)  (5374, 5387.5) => 0.7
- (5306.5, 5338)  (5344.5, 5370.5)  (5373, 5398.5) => 0.6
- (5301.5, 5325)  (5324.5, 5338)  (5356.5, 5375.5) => 1.4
